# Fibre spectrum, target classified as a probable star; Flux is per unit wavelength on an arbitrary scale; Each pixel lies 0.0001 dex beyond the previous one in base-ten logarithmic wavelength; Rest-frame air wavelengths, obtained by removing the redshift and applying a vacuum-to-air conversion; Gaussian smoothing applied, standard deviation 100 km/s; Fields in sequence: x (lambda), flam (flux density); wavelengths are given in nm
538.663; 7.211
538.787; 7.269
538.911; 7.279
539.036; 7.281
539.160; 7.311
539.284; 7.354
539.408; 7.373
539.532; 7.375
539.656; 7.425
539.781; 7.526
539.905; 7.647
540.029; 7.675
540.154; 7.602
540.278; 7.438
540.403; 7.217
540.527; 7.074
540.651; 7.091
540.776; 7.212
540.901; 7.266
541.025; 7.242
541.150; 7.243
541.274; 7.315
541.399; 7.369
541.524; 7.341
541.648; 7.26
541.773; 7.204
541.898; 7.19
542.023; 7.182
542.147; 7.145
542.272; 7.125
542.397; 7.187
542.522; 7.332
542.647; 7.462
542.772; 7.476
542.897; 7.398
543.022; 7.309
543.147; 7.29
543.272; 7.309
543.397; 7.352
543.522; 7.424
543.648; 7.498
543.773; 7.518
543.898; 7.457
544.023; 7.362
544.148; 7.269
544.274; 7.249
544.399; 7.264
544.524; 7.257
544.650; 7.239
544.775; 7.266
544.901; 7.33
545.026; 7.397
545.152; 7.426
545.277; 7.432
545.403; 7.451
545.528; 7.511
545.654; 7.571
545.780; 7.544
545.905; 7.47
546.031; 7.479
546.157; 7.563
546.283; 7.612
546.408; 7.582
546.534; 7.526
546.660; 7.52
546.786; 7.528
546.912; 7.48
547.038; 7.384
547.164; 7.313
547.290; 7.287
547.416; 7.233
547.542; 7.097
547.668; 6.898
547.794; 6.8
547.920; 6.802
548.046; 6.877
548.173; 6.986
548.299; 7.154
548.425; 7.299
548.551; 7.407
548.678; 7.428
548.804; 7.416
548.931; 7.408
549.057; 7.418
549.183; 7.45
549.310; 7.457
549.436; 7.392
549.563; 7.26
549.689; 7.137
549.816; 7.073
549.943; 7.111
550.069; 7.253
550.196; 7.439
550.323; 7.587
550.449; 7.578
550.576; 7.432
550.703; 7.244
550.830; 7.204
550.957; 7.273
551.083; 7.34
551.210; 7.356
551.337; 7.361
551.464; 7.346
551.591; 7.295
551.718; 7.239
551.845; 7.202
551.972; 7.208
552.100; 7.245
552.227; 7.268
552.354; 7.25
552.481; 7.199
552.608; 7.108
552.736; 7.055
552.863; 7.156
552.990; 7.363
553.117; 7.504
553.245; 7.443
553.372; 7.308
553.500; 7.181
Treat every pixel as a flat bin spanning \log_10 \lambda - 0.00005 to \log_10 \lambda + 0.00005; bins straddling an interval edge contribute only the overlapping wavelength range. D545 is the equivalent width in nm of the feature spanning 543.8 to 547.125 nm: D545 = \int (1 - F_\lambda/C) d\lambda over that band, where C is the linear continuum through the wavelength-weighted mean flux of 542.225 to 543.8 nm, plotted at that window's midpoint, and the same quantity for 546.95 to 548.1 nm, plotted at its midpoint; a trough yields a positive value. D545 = -0.10 nm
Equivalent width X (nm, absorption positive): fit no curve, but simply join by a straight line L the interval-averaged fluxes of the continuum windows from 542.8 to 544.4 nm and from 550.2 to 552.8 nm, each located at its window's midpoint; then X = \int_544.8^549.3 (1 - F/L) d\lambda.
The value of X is -0.01 nm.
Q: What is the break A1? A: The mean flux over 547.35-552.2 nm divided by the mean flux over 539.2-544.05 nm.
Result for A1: 0.99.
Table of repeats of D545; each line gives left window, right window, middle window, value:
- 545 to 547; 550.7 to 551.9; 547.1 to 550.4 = 0.07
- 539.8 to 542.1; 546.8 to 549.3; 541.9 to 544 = -0.01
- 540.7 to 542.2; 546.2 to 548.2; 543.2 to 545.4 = -0.03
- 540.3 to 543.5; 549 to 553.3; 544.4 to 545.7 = -0.02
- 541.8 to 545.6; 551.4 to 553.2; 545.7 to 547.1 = -0.04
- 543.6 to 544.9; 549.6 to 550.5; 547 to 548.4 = 0.05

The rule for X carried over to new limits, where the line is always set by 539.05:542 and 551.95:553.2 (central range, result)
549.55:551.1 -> -0.01 nm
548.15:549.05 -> -0.01 nm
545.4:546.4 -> -0.03 nm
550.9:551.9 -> -0.01 nm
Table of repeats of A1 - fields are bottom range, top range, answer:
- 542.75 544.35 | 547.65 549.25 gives 0.97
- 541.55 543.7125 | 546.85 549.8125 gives 0.99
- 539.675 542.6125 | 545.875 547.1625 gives 1.03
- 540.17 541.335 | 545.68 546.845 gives 1.04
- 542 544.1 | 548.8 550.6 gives 1.00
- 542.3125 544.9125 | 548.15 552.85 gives 0.99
